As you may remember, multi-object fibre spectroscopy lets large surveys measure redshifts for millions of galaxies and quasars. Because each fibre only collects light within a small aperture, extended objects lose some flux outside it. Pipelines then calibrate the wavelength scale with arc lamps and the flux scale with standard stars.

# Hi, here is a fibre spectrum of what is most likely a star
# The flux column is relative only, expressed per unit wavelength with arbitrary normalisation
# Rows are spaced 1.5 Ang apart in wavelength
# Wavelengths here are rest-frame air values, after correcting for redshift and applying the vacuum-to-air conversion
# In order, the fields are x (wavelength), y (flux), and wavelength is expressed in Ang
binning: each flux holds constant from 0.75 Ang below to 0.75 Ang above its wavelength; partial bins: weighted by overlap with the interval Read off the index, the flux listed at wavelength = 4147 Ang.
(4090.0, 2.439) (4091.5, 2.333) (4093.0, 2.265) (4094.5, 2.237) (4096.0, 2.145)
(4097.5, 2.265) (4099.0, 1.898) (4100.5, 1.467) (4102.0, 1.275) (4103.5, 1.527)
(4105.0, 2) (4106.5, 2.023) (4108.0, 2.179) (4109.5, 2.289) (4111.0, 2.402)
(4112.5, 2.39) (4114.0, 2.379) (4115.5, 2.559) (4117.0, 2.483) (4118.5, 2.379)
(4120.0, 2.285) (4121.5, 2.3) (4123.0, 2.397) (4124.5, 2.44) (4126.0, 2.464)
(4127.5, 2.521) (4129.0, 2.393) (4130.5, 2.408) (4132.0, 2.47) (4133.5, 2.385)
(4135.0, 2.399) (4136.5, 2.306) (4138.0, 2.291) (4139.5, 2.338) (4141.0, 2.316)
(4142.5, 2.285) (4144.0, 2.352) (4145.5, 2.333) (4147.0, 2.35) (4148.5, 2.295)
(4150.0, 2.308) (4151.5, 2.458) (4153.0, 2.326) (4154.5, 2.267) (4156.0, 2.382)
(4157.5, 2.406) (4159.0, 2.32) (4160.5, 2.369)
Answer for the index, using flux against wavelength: 2.35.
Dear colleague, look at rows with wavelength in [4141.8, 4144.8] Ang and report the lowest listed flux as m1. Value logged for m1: 2.285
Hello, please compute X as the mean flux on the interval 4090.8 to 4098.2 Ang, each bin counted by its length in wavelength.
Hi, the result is 2.25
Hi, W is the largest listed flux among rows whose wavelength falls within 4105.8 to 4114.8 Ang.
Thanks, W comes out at 2.402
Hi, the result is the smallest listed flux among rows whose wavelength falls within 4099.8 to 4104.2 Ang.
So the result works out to 1.275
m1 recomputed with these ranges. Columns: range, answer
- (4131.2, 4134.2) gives 2.385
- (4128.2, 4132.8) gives 2.393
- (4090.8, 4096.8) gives 2.145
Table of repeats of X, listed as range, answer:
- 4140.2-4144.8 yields 2.32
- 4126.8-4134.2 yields 2.44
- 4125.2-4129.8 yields 2.46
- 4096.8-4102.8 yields 1.72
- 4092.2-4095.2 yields 2.25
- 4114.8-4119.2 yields 2.47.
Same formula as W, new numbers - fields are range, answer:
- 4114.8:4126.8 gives 2.559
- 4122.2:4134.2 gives 2.521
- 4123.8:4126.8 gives 2.464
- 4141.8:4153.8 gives 2.458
